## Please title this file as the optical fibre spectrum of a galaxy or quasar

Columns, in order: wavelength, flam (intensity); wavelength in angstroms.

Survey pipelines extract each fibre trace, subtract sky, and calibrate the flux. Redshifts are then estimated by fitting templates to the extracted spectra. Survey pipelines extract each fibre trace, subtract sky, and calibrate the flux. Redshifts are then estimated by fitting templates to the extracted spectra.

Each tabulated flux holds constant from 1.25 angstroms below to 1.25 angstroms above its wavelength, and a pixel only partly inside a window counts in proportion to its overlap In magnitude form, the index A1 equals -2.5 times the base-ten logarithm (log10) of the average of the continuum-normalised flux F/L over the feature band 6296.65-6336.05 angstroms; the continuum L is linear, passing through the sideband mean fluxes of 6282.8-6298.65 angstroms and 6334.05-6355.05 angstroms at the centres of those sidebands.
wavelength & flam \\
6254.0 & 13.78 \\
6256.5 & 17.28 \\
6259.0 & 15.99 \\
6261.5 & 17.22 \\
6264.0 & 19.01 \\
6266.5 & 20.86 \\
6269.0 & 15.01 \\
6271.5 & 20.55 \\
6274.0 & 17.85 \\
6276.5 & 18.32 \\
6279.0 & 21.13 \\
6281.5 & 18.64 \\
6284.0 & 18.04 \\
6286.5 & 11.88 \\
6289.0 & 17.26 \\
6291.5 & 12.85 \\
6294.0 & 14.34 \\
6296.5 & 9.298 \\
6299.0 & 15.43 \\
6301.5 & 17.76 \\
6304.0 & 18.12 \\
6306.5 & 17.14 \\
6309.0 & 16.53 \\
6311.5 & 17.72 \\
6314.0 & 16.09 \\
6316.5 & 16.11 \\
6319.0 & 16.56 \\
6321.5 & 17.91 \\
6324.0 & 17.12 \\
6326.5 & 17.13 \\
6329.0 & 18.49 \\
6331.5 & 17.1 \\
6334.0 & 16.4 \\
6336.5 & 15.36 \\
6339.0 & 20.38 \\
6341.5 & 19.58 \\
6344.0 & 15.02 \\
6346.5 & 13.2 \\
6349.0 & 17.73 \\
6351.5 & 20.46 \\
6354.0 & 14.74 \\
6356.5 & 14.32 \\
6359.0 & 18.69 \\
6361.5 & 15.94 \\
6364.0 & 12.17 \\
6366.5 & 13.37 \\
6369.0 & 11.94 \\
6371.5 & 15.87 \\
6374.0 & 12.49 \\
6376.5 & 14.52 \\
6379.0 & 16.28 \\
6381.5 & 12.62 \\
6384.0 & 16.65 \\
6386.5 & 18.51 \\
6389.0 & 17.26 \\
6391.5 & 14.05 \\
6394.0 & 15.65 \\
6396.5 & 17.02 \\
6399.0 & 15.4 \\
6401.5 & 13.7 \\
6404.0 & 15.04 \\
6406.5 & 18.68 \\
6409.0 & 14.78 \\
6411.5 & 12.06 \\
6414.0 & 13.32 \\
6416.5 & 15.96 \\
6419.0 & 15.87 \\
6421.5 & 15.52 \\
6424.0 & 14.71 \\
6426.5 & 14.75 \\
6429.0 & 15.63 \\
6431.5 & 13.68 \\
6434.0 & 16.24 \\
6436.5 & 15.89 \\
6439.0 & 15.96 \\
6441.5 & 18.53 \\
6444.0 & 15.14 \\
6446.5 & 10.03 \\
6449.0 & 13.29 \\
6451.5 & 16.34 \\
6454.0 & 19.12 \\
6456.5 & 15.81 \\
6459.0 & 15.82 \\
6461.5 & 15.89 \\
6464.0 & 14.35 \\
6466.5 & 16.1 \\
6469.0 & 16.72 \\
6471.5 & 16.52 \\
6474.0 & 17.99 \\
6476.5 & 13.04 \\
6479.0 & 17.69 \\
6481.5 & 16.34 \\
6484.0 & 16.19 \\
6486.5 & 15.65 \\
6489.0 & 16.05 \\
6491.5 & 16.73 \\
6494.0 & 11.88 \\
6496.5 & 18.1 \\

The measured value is -0.09 mag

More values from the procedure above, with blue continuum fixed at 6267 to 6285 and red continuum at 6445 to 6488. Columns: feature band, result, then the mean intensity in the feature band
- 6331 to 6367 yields 0.07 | 16.3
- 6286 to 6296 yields 0.30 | 13.9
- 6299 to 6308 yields 0.05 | 17.3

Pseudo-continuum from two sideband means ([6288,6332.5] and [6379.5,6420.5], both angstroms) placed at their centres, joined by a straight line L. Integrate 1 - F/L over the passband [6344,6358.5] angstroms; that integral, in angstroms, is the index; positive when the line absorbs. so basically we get -0.2 angstroms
